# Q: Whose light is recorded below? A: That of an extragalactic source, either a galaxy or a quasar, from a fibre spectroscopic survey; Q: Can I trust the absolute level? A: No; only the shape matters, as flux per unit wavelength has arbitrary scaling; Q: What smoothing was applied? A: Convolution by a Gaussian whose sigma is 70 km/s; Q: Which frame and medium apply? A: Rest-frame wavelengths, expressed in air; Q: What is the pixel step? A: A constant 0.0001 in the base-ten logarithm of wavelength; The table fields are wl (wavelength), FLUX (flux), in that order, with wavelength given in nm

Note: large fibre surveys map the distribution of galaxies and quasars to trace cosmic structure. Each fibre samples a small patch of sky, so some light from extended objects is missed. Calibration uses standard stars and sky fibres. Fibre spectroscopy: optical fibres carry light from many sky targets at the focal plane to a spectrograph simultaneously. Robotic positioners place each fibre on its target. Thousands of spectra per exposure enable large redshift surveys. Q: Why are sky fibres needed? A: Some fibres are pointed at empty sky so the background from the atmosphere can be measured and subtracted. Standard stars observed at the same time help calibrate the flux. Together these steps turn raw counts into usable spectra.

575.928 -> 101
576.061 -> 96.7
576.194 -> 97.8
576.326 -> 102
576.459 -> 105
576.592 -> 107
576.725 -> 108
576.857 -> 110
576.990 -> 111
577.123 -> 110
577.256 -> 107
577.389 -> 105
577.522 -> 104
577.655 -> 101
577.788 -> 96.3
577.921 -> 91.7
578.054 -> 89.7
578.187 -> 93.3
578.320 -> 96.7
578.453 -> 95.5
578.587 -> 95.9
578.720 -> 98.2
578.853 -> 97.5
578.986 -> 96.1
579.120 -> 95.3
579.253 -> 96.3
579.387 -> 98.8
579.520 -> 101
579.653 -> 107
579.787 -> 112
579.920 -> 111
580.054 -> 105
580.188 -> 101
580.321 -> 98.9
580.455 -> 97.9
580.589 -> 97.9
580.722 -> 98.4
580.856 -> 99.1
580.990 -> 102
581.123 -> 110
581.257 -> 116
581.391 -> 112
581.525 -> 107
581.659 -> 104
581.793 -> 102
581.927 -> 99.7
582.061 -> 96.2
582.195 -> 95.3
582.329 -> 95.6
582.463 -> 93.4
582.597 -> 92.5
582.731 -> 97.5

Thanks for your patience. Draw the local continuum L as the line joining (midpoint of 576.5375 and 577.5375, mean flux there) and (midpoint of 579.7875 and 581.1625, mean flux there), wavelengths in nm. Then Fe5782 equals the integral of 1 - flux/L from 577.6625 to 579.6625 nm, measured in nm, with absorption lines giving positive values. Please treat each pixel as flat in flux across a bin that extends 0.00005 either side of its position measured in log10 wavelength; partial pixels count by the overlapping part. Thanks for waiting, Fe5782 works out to 0.17 nm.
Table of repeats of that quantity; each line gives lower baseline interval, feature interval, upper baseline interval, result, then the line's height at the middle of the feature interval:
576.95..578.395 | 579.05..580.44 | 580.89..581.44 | 0.043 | 106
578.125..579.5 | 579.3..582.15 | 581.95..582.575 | -0.229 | 95.8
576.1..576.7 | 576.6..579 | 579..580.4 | 0.048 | 103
